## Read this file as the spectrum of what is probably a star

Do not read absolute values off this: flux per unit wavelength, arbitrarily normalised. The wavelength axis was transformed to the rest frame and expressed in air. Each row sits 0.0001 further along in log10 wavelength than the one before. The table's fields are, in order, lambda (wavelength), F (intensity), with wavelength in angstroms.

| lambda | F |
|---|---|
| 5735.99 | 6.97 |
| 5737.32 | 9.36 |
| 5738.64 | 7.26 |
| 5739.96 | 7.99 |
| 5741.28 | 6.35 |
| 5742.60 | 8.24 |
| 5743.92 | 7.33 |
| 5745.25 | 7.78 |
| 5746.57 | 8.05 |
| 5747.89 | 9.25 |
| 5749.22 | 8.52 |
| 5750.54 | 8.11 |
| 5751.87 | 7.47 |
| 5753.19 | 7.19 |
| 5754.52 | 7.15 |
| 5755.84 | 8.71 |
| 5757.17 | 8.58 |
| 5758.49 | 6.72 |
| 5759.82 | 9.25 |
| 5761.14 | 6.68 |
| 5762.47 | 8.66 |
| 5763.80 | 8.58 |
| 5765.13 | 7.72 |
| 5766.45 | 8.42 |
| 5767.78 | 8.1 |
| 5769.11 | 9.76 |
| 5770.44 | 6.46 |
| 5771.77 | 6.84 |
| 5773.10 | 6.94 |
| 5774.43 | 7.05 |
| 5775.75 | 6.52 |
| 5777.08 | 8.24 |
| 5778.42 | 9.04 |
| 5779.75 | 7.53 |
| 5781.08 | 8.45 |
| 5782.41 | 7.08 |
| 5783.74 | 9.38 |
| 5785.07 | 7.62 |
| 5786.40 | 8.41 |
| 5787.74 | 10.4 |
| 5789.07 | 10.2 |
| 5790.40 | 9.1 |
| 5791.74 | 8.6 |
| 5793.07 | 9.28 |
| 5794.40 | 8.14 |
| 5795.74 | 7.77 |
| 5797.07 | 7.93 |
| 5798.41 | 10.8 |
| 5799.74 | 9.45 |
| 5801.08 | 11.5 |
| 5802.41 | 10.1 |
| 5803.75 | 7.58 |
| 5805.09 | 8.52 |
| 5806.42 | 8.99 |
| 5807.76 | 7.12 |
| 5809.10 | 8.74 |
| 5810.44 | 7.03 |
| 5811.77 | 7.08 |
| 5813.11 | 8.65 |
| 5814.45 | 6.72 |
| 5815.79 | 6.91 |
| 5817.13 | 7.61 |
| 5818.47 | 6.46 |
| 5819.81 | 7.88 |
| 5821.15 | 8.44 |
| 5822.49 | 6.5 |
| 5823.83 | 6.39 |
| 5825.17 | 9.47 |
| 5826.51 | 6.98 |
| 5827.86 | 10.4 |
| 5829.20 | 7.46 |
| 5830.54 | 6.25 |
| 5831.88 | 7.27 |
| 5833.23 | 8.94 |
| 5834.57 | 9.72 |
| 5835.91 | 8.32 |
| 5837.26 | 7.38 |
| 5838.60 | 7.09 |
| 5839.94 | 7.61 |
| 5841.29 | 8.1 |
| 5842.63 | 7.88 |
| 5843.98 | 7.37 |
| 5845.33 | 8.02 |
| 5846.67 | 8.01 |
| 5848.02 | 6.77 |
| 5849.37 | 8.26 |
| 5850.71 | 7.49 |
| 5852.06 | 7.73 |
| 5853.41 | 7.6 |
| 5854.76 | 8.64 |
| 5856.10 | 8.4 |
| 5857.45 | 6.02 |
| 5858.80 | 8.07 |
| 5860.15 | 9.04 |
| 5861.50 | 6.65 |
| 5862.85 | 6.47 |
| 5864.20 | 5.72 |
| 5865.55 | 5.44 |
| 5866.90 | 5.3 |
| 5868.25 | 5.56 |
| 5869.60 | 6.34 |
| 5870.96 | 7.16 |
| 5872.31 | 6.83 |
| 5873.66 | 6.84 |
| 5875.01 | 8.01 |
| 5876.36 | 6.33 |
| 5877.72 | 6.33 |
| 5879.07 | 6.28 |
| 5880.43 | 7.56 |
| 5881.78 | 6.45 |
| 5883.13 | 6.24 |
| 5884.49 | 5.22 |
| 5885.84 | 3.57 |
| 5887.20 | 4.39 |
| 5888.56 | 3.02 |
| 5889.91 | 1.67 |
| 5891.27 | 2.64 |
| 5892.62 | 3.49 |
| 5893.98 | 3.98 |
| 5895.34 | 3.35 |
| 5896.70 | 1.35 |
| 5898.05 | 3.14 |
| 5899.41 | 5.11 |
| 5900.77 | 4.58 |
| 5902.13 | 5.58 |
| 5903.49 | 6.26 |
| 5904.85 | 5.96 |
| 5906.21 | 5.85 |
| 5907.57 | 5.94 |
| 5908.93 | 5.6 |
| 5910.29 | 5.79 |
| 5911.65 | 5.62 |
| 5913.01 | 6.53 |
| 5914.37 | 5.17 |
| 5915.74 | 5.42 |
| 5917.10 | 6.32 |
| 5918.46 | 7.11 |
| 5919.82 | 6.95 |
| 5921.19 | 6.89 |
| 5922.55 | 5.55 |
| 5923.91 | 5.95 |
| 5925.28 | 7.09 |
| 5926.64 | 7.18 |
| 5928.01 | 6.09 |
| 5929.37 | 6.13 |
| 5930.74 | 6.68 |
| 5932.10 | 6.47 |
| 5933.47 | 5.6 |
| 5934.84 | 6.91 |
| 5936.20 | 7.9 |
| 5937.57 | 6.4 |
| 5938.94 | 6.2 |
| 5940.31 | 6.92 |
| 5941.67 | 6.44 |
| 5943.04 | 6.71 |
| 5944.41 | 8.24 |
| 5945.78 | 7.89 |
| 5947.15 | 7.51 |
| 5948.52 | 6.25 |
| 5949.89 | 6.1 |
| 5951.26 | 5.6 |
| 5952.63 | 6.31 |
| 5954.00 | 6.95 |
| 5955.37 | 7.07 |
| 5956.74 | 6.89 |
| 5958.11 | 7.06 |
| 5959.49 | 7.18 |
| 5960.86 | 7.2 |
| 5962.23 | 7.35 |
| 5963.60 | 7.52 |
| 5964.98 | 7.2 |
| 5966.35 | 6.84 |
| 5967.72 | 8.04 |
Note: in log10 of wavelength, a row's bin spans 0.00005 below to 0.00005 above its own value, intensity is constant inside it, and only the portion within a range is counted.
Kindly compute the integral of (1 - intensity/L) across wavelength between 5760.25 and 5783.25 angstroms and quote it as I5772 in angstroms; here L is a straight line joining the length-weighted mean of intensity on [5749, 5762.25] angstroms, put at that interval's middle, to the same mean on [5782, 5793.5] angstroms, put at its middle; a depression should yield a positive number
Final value 1.6 angstroms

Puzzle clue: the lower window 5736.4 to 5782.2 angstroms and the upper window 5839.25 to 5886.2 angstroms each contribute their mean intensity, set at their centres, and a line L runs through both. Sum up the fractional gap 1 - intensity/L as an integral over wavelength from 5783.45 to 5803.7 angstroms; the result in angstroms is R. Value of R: -4.32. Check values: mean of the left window 7.88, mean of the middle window 9.19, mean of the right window 6.97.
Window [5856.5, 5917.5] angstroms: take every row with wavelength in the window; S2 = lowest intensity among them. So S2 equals 1.35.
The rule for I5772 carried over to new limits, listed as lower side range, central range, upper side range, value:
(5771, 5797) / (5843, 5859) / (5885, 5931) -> -2.72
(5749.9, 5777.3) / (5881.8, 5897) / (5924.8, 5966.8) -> 7.27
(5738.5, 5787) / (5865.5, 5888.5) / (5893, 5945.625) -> 1.49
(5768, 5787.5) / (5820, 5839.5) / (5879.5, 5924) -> -3.47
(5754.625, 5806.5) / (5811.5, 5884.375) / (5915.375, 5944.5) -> 2.60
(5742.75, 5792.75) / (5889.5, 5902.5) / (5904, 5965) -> 6.46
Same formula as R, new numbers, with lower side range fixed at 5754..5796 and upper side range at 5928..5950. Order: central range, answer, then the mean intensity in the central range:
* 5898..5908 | 2.33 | 5.42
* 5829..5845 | -0.32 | 7.8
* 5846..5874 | 1.45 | 7.07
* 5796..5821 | -1.21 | 8.28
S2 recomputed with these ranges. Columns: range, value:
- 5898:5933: 3.14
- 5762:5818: 6.46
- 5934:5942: 6.2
